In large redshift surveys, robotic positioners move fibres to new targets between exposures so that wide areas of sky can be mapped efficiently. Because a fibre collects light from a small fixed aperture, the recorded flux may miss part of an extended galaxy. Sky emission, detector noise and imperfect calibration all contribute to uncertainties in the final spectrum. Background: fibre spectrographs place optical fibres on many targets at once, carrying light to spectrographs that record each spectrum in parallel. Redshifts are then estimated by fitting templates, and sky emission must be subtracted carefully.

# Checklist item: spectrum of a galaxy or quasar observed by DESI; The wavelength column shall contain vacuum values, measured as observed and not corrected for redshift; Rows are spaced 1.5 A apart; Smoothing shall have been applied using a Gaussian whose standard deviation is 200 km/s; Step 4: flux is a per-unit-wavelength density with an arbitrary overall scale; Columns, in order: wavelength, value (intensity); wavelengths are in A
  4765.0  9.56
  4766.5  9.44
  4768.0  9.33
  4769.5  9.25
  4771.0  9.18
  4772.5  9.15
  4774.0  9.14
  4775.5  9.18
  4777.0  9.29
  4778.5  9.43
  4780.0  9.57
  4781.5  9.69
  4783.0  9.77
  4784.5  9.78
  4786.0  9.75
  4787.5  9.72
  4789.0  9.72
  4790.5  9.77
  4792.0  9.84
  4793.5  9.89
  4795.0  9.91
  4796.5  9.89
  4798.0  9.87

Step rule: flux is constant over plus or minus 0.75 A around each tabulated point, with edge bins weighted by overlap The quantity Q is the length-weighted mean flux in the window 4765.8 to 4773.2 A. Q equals 9.27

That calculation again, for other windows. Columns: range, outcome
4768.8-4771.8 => 9.21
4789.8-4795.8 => 9.85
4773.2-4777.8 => 9.21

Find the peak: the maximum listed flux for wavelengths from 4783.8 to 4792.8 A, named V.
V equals 9.84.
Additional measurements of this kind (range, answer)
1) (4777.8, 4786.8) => 9.78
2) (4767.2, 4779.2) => 9.43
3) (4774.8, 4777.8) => 9.29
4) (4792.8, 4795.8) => 9.91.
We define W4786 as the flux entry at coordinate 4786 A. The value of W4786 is 9.75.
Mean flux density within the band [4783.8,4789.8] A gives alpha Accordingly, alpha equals 9.74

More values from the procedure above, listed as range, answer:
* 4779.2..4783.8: 9.68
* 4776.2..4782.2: 9.49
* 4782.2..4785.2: 9.77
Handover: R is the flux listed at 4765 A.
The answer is 9.56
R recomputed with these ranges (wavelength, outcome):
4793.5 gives 9.89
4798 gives 9.87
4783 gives 9.77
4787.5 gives 9.72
